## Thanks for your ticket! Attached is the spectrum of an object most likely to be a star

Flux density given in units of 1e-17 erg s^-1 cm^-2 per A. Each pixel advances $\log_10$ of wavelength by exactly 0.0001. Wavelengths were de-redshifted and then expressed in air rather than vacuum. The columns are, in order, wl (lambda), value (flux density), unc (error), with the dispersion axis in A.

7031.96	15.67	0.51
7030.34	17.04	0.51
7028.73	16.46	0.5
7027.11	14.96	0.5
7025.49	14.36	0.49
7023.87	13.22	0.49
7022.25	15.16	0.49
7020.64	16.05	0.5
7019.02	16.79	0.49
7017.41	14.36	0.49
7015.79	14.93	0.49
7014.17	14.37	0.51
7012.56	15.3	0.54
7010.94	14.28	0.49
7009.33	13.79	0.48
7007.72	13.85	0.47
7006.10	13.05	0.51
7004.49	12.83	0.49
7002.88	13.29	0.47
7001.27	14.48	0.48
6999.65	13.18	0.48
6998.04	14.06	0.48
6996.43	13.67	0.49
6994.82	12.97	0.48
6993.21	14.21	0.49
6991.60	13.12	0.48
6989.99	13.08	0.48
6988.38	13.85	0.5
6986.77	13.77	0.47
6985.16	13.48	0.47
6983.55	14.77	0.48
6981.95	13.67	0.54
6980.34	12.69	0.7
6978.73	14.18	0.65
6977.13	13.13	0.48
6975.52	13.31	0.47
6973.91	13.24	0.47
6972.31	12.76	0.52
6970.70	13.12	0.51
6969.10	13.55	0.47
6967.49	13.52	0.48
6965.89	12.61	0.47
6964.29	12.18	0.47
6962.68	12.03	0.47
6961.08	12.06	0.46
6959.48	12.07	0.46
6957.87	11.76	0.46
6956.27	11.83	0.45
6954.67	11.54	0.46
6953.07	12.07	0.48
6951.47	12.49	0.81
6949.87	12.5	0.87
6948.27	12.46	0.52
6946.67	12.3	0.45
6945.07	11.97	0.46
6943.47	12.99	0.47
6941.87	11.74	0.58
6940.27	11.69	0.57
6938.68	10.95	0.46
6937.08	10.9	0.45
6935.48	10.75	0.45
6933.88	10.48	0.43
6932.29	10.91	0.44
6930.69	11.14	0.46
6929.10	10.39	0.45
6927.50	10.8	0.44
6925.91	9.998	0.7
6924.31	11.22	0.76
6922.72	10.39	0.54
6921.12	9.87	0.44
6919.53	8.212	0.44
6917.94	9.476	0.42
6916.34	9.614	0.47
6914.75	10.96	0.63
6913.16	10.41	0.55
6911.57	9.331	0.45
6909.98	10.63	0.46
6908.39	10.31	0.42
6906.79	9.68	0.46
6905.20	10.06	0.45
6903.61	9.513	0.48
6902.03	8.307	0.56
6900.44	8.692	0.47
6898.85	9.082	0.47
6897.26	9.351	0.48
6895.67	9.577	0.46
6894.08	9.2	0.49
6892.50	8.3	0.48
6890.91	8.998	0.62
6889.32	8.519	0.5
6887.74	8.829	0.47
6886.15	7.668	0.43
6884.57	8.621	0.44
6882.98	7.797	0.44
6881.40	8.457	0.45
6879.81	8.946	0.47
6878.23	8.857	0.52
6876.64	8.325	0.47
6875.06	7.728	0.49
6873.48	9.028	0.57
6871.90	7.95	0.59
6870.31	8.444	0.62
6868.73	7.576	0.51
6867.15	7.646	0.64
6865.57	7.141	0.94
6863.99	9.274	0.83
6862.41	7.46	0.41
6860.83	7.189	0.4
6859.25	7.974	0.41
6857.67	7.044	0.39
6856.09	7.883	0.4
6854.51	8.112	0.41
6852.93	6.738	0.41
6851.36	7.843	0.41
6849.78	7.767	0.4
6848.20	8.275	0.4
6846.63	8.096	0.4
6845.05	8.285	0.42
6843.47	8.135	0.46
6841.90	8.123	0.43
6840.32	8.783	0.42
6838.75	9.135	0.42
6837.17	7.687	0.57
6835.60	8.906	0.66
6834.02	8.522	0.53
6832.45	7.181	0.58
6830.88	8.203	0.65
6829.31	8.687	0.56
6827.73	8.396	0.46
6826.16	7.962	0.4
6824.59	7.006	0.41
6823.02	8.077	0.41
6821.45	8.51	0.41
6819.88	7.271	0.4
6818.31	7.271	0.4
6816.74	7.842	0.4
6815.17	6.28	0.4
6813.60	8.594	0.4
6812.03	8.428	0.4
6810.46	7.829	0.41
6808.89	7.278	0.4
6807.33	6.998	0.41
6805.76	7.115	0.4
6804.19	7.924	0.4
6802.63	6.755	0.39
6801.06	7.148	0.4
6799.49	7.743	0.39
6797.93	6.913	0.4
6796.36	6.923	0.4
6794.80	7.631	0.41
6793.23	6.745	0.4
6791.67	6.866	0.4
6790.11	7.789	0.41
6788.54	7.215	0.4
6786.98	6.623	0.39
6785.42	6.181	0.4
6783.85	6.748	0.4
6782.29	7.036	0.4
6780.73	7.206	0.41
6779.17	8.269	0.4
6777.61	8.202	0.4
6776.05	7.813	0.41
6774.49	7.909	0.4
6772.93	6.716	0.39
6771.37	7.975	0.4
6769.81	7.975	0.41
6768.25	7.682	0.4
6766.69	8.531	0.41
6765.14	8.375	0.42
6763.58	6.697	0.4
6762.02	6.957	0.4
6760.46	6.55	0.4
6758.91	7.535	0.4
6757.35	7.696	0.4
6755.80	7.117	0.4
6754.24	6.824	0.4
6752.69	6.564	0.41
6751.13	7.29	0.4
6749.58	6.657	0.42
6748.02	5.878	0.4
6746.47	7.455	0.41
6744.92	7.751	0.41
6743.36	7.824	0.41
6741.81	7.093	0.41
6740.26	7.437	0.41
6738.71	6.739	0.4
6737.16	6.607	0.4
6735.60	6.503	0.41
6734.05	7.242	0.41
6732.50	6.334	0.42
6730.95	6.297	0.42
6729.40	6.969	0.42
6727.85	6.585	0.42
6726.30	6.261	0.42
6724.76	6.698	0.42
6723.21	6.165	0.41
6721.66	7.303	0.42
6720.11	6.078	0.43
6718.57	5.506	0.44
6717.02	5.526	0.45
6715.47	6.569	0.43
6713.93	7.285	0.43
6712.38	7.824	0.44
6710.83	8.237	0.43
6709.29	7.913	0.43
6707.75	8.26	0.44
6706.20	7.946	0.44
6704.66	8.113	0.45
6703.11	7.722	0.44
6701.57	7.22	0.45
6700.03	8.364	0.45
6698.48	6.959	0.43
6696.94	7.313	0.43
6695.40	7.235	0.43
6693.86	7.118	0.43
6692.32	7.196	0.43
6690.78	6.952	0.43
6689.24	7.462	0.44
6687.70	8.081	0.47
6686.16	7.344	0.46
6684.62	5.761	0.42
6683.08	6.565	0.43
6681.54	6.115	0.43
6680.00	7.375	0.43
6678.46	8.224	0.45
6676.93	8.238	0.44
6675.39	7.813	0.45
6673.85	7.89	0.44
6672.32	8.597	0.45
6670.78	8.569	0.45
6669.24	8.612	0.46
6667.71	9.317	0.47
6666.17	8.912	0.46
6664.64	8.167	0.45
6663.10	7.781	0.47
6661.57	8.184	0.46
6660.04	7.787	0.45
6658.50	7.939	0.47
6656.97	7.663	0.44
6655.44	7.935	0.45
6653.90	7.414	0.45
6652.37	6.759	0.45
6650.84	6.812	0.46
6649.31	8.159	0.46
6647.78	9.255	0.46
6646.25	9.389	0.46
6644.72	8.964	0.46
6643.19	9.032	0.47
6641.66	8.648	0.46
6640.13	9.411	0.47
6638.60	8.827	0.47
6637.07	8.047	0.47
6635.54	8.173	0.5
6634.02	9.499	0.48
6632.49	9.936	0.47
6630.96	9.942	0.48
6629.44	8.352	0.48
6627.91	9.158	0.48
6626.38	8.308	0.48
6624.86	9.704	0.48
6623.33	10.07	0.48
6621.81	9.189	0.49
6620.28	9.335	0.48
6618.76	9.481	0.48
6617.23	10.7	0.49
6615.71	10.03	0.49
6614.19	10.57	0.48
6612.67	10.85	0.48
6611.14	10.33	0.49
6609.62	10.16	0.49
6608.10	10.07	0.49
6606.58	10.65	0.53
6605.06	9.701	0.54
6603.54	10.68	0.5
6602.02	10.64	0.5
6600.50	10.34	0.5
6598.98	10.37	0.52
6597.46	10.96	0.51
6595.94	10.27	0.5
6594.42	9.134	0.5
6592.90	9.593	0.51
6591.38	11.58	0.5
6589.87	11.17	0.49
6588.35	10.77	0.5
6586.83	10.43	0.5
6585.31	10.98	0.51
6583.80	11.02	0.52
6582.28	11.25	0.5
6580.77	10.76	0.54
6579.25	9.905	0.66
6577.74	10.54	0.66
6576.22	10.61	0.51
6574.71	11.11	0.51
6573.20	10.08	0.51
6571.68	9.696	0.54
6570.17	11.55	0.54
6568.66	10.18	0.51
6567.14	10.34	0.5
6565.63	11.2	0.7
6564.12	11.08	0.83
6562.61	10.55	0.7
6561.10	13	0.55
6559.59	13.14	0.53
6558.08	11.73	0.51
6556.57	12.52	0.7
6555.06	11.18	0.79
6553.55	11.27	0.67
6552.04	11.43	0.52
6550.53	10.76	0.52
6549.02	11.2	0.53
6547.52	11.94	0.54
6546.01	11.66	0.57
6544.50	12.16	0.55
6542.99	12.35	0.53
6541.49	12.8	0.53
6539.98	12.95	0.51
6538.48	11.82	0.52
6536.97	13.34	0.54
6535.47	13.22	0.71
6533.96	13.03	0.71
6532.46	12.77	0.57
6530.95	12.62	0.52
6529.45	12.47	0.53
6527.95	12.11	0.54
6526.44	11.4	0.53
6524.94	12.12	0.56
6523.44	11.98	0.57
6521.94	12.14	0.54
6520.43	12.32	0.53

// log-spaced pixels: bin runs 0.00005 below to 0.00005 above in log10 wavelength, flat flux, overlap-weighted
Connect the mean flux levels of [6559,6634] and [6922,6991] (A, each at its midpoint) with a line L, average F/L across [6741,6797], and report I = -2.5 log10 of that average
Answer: 0.47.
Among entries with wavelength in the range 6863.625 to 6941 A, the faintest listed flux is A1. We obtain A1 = 7.141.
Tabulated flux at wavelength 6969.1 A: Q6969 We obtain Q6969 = 13.55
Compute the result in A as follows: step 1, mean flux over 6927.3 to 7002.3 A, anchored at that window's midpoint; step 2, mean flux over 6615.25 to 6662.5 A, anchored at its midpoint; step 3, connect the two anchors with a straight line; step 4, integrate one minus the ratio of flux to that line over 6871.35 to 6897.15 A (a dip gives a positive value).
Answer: 6.8 A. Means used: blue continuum 8.76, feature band 8.58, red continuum 12.6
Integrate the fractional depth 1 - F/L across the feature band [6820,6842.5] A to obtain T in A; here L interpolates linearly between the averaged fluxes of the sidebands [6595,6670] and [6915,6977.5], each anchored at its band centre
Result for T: 5.3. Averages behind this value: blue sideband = 9.19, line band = 8.2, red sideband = 11.6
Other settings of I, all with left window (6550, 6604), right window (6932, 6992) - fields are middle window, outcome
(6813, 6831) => 0.458 mag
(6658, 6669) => 0.328 mag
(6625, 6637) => 0.225 mag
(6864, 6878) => 0.441 mag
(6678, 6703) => 0.495 mag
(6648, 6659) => 0.421 mag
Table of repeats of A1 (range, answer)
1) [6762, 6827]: 6.181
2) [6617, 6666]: 6.759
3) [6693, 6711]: 6.959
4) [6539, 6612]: 9.134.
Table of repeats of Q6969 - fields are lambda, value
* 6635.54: 8.173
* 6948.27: 12.46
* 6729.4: 6.969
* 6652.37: 6.759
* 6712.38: 7.824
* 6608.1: 10.07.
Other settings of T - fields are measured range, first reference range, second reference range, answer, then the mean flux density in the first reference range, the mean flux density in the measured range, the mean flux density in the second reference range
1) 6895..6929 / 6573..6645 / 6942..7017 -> 7.6 A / 9.99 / 9.8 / 13.2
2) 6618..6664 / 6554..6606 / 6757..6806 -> 5.4 A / 10.8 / 8.64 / 7.36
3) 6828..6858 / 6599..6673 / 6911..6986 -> 7.7 A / 9.1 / 8.09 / 11.8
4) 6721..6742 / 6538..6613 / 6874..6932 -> 7.2 A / 11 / 6.72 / 9.38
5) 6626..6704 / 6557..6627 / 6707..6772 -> 6.9 A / 10.5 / 8.05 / 7.06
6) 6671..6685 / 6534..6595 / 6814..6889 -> 3.5 A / 11.3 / 7.49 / 8.03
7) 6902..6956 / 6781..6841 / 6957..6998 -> 3.5 A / 7.58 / 10.8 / 13.2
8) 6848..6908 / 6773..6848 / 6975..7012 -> 9.0 A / 7.66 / 8.38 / 13.6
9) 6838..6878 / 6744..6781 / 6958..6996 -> 7.8 A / 7.41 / 8.01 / 13.2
